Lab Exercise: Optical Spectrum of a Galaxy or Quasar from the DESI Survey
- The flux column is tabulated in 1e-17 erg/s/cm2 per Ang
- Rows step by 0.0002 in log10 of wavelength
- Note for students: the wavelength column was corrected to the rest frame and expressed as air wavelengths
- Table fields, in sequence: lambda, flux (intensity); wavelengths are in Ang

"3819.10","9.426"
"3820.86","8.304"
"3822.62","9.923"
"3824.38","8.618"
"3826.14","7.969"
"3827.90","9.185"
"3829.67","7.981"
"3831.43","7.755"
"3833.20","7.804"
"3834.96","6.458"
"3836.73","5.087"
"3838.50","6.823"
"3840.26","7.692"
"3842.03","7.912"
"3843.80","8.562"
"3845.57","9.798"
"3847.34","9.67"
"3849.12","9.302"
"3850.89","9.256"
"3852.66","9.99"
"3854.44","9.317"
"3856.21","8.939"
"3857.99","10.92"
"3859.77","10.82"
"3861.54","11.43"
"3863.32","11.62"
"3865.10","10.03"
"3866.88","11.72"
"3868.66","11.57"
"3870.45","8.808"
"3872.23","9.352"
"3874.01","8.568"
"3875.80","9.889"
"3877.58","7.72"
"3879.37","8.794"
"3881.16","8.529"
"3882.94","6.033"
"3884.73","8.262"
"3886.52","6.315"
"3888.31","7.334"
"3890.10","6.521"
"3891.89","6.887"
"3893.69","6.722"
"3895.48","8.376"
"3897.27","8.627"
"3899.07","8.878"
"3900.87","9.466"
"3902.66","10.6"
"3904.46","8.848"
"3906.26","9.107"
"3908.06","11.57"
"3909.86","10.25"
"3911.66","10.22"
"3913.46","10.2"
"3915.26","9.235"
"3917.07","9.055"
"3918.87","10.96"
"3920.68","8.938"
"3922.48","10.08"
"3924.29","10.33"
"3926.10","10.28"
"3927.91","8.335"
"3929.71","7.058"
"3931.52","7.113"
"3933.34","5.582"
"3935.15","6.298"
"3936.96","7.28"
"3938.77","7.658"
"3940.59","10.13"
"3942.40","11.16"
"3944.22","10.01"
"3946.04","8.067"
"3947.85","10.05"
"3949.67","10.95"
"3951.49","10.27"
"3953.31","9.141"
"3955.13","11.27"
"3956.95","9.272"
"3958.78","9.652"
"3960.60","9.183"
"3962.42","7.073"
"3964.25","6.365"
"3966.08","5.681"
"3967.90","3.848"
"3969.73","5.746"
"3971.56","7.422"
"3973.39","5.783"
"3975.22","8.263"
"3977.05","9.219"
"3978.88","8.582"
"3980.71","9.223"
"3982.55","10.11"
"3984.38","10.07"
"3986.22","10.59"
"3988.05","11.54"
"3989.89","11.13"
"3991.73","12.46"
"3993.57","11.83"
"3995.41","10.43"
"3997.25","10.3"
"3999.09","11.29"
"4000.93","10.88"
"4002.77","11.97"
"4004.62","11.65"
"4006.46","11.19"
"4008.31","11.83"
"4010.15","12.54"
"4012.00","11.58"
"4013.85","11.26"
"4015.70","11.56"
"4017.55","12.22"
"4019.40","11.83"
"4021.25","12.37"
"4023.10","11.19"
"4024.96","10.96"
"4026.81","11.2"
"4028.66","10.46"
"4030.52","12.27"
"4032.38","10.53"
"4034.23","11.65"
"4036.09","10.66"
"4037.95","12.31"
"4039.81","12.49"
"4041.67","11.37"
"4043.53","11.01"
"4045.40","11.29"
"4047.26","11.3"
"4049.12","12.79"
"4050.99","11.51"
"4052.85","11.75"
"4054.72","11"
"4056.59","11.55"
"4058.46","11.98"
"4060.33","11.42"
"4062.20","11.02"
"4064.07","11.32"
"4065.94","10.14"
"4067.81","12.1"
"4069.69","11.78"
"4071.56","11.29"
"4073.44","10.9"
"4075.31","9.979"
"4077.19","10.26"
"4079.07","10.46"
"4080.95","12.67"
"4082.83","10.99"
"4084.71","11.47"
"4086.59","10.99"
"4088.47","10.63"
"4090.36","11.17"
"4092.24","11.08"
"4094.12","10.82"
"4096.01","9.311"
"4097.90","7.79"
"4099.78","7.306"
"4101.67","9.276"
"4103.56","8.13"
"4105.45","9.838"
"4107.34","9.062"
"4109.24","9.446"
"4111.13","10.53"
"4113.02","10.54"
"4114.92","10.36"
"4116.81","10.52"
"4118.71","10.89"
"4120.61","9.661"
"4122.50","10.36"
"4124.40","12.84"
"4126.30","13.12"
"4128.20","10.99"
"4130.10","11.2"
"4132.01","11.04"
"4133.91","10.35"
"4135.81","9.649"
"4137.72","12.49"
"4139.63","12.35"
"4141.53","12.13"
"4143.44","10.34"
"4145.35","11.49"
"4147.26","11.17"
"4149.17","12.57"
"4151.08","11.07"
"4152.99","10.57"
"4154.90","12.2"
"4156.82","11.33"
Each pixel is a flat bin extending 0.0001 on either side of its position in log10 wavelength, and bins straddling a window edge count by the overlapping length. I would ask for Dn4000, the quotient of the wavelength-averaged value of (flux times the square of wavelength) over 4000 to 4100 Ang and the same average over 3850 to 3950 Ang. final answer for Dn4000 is 1.3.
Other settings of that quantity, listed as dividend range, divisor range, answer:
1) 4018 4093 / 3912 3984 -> 1.39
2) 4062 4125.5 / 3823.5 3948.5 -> 1.31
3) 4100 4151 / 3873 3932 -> 1.37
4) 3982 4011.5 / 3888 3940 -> 1.35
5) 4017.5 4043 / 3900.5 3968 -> 1.34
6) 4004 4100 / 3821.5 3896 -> 1.43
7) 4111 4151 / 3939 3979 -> 1.44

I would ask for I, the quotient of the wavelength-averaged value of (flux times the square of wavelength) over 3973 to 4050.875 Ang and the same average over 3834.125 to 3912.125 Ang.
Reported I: 1.33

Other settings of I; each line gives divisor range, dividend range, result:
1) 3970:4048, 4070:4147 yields 1.03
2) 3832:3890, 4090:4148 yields 1.35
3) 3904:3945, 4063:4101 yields 1.26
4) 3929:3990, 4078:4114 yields 1.26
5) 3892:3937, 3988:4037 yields 1.35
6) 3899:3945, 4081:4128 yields 1.23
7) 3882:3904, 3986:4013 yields 1.53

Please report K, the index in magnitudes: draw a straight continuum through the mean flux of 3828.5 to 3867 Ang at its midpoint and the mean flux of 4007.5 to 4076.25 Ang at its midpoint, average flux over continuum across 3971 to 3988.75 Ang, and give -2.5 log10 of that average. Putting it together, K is 0.18 mag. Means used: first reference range 8.99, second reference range 11.5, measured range 9.09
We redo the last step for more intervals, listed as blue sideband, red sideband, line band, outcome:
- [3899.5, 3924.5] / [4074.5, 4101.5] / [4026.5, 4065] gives -0.126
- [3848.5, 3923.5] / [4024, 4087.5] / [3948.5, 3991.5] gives 0.172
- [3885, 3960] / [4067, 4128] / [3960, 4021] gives -0.032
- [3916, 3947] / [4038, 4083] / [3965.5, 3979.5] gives 0.371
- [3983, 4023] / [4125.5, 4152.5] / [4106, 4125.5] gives 0.097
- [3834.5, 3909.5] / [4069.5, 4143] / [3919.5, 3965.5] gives 0.065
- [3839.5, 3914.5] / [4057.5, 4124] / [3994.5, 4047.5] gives -0.142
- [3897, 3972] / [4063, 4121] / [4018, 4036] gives -0.170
